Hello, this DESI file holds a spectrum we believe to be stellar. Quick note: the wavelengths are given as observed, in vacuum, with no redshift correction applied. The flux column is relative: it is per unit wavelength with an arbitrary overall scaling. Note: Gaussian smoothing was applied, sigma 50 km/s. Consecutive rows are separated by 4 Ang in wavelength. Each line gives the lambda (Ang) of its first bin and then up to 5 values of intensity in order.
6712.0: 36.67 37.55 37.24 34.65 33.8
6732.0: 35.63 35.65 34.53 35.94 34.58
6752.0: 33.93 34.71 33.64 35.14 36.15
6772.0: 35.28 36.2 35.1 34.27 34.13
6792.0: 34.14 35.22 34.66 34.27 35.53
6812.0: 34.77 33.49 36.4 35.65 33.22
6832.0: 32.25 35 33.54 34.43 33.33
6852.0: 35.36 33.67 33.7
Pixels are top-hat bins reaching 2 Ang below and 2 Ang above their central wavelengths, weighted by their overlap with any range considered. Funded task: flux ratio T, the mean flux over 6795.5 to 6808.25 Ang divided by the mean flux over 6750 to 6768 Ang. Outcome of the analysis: 1.01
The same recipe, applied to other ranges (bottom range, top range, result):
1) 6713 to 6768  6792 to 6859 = 0.98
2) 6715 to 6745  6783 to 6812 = 0.97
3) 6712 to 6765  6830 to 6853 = 0.96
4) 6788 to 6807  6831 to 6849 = 0.98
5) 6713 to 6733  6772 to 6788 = 0.98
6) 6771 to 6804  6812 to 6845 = 0.98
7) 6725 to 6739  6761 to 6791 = 1.00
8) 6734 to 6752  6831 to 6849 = 0.97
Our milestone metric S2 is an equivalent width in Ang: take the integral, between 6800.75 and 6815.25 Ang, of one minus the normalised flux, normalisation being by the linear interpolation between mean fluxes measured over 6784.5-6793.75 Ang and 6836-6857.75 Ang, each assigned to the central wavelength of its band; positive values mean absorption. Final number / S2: -0.2 Ang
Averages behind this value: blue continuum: 34.2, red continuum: 34.2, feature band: 34.7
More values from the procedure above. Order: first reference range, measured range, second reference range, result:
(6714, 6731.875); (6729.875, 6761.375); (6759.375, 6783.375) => 0.63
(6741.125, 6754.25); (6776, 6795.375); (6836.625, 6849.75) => -0.12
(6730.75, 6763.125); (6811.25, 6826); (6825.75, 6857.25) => -0.43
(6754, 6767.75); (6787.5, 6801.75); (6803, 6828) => 0.10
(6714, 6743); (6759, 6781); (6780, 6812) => -0.20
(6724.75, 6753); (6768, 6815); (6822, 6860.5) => -0.61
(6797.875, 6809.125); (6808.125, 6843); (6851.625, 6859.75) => 0.16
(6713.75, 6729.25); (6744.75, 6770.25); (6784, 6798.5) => 0.30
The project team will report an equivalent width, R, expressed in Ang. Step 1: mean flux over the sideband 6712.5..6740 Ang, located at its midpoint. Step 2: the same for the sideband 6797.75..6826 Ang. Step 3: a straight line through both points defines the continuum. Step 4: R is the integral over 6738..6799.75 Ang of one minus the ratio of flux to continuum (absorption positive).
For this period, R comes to 0.8 Ang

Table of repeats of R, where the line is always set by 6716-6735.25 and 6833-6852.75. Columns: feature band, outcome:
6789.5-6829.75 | -0.2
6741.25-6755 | 0.2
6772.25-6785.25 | -0.1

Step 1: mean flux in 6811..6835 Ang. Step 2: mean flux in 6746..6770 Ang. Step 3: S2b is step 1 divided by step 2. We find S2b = 1.0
